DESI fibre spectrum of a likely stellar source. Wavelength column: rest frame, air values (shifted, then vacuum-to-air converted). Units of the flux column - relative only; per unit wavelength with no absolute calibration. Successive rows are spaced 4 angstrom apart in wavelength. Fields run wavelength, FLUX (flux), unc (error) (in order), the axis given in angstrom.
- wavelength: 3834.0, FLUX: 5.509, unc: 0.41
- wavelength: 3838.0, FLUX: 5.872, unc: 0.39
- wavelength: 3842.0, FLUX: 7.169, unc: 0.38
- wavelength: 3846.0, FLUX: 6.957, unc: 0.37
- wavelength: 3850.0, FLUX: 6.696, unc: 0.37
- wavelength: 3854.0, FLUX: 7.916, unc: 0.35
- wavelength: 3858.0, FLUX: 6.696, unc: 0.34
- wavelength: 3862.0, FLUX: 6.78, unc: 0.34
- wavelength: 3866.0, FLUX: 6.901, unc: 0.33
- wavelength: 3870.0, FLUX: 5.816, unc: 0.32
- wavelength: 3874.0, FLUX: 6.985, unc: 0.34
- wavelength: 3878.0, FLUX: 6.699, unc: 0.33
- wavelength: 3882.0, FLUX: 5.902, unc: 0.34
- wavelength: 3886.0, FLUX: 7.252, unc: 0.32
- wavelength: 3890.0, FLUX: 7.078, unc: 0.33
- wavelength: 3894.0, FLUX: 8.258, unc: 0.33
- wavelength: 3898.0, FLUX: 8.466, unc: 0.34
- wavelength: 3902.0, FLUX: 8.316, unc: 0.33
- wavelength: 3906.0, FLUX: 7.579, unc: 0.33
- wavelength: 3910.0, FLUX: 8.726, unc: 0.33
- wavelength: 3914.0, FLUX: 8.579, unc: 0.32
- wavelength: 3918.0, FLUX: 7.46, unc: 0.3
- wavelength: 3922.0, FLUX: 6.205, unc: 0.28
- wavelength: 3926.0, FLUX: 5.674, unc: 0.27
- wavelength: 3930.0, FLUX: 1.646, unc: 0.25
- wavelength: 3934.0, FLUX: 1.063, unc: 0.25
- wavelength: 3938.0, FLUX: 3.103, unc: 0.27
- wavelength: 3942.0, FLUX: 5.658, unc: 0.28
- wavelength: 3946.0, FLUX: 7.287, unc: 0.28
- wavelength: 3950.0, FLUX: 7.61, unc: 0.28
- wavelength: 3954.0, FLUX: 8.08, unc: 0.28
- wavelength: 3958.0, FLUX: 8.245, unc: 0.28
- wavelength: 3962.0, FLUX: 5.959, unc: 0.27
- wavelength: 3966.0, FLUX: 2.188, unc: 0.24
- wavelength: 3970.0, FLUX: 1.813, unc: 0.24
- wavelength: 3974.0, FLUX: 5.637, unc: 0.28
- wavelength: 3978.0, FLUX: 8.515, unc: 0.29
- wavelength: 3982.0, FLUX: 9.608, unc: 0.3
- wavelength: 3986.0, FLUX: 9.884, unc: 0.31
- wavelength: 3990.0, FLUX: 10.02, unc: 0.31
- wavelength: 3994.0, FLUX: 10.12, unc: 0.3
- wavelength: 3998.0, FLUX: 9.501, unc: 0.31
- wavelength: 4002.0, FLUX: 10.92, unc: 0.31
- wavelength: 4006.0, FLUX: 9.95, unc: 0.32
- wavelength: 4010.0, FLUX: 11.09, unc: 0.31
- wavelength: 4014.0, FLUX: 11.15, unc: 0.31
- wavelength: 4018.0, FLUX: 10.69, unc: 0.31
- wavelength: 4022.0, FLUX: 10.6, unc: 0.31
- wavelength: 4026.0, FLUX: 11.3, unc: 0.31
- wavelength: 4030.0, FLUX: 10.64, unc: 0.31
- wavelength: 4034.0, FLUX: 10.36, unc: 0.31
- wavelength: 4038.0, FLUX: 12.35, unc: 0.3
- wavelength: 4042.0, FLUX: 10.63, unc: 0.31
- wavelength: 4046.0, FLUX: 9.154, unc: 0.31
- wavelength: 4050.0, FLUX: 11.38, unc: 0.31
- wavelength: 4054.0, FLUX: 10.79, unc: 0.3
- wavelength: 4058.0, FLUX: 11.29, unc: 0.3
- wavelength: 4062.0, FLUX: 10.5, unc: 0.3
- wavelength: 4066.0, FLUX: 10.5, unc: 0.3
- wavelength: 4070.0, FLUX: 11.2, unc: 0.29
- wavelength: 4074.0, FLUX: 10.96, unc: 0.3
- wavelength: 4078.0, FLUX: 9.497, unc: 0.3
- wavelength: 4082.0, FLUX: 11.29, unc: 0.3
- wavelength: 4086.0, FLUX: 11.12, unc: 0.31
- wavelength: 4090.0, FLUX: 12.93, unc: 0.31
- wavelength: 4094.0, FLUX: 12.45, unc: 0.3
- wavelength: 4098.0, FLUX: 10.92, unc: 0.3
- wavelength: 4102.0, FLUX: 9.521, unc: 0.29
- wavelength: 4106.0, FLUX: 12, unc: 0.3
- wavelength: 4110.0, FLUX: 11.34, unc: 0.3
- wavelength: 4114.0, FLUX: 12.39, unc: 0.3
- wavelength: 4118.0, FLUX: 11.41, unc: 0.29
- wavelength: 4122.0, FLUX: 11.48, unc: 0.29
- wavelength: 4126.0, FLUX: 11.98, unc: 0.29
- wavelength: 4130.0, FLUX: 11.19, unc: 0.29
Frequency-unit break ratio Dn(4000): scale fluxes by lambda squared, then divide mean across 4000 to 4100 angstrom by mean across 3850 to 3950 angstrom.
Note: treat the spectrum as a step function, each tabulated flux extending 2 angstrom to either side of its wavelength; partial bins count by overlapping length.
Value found 1.8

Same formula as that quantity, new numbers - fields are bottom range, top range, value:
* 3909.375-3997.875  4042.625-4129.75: 1.82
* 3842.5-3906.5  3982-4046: 1.58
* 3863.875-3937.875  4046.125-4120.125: 1.88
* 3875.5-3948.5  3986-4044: 1.75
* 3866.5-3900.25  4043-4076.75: 1.65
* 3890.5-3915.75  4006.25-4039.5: 1.41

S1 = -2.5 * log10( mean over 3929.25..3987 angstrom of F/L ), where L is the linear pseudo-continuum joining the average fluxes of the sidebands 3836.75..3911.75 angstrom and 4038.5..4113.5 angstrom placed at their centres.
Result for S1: 0.46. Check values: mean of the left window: 7.17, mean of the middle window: 5.77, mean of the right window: 11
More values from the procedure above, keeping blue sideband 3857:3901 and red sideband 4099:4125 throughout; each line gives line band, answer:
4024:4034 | -0.108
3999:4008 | -0.110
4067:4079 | 0.000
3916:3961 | 0.400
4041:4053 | -0.026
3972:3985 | 0.105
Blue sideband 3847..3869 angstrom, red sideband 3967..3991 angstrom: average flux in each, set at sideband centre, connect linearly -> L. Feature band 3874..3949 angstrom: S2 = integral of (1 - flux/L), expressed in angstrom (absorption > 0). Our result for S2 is 6.92 angstrom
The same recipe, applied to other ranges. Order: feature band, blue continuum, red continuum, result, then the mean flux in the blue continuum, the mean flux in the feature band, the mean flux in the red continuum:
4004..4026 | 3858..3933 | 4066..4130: -2.9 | 6.82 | 10.8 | 11.3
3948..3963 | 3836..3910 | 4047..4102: 2.0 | 7.12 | 7.57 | 11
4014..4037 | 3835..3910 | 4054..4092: -1.7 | 7.1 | 10.8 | 11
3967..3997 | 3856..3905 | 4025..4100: 4.9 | 7.11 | 7.8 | 11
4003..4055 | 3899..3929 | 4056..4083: -5.0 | 7.34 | 10.8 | 10.7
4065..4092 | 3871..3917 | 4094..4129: -0.6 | 7.58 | 11.1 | 11.4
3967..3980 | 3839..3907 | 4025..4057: 6.0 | 7.12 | 5.08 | 10.8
